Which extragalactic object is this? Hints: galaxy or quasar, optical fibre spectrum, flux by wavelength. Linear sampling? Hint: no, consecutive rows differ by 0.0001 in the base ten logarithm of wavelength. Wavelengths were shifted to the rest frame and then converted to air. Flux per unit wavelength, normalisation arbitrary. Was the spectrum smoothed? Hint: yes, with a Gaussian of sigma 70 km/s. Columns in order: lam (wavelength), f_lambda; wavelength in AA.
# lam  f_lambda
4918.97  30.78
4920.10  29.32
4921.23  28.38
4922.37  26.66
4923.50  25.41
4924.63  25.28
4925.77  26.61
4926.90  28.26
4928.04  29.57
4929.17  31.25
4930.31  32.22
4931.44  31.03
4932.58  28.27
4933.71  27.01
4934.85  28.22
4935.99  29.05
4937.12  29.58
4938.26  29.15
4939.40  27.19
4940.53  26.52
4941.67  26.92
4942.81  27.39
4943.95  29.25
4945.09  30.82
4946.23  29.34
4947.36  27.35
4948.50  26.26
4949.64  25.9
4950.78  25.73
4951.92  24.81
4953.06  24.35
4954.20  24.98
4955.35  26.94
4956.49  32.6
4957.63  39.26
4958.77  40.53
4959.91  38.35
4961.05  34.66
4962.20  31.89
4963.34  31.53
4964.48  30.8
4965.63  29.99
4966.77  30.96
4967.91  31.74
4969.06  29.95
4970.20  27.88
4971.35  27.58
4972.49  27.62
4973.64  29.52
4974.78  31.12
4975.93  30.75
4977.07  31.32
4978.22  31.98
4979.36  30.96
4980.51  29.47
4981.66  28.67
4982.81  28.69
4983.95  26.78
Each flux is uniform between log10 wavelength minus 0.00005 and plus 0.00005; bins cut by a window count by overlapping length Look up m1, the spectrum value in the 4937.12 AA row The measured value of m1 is 29.58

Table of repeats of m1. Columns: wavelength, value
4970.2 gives 27.88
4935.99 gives 29.05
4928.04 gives 29.57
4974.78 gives 31.12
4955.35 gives 26.94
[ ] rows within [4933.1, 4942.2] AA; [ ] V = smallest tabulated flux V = 26.52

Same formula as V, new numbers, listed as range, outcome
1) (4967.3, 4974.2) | 27.58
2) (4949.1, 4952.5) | 24.81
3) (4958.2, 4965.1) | 30.8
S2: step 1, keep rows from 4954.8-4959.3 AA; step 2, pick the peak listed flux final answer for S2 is 40.53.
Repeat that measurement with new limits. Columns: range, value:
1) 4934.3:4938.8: 29.58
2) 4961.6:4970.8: 31.89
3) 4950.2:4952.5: 25.73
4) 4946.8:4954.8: 27.35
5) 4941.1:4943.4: 27.39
